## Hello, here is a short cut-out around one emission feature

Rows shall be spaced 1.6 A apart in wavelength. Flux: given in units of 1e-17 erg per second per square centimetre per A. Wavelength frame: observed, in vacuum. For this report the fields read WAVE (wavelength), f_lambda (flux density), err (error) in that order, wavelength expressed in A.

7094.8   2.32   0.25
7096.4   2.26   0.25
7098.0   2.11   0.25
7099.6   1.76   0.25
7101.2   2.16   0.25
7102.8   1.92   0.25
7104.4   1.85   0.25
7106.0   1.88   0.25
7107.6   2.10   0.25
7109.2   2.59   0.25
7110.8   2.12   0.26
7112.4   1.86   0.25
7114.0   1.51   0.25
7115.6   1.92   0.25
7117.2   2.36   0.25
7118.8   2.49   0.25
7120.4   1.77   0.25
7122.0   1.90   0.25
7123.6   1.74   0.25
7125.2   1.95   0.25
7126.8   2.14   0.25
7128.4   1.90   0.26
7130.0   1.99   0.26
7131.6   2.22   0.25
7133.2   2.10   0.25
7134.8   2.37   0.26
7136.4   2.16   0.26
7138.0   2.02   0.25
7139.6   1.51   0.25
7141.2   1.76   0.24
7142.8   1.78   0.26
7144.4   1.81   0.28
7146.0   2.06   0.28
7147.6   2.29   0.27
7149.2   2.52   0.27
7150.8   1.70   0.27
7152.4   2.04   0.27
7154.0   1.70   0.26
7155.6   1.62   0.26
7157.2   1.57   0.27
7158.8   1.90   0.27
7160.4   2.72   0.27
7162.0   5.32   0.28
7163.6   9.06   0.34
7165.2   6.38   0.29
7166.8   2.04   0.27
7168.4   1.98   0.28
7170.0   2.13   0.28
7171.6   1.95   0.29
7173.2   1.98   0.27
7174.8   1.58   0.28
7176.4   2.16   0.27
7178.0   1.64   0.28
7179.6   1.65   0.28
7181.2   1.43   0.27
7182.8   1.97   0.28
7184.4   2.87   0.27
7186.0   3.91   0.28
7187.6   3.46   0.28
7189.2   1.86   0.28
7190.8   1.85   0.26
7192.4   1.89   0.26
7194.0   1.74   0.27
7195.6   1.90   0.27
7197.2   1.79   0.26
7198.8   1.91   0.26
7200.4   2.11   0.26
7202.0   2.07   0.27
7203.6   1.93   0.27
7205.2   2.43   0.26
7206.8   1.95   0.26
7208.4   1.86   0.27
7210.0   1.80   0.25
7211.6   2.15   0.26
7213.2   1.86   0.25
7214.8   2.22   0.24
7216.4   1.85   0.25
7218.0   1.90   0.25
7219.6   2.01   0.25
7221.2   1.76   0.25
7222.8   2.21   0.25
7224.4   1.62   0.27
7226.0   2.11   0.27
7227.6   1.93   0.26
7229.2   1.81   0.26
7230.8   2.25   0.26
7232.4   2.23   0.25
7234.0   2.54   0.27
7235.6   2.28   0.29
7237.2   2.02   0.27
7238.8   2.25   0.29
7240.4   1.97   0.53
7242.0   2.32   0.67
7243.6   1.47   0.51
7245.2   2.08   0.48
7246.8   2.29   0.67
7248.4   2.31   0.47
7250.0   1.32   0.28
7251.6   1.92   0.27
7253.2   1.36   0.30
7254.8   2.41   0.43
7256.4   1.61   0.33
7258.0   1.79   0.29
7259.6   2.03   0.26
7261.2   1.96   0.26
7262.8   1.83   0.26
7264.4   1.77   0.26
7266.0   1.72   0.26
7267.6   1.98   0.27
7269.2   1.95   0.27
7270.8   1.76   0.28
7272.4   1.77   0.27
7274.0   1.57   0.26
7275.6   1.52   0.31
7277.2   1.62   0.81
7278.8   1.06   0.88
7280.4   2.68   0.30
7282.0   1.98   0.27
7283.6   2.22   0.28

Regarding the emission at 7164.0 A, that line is Halpha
